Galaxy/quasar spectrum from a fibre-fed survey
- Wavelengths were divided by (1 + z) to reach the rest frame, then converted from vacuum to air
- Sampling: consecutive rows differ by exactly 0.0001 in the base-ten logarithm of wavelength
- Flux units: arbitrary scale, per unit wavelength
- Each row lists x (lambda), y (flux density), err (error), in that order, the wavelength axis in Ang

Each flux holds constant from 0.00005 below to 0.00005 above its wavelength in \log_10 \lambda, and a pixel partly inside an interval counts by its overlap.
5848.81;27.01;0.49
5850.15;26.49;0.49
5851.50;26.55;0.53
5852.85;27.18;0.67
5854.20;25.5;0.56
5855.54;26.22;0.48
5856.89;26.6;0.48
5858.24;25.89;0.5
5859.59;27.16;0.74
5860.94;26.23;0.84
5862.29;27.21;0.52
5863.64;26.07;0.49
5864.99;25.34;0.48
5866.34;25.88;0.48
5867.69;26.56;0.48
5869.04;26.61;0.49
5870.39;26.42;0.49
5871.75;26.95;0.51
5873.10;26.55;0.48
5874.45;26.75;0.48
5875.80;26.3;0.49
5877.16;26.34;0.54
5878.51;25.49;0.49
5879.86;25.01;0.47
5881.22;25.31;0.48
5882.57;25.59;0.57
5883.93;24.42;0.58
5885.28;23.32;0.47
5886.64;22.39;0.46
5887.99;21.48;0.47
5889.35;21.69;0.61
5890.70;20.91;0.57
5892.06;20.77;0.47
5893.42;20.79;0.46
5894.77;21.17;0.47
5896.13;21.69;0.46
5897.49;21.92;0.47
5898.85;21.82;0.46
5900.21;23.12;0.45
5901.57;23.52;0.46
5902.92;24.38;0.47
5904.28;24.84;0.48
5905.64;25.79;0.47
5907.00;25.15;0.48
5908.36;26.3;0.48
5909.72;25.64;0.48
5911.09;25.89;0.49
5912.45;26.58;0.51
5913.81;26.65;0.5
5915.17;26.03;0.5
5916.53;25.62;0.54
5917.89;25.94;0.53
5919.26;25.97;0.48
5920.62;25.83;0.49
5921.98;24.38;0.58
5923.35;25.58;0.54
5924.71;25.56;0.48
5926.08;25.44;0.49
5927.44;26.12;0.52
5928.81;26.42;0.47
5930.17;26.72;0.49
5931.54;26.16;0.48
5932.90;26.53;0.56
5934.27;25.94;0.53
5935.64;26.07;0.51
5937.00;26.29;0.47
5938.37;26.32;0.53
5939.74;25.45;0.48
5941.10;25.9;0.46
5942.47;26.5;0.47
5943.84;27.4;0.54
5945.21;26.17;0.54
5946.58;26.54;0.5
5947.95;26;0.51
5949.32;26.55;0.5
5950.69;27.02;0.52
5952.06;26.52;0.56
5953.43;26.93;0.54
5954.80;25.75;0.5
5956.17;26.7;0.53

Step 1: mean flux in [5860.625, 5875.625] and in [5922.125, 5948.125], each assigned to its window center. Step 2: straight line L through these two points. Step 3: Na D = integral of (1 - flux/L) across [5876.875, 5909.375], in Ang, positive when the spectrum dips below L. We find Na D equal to 3.5 Ang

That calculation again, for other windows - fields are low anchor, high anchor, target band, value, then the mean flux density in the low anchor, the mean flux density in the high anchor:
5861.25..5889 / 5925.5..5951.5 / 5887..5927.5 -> 2.69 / 25.5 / 26.3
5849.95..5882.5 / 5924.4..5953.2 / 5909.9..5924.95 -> 0.26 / 26.3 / 26.3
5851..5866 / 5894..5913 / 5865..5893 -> 0.70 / 26.3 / 24.1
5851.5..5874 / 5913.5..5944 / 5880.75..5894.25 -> 1.88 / 26.4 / 26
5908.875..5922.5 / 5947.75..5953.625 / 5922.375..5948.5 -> 0.16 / 25.9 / 26.6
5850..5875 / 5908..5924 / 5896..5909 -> 1.03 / 26.4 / 25.8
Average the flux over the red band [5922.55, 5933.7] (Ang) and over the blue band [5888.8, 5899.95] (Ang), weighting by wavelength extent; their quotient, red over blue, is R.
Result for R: 1.22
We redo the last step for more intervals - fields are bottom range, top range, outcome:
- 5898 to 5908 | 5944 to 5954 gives 1.10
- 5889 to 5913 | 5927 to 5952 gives 1.12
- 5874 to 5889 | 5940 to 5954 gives 1.08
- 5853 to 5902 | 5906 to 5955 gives 1.06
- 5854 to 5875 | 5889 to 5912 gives 0.88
